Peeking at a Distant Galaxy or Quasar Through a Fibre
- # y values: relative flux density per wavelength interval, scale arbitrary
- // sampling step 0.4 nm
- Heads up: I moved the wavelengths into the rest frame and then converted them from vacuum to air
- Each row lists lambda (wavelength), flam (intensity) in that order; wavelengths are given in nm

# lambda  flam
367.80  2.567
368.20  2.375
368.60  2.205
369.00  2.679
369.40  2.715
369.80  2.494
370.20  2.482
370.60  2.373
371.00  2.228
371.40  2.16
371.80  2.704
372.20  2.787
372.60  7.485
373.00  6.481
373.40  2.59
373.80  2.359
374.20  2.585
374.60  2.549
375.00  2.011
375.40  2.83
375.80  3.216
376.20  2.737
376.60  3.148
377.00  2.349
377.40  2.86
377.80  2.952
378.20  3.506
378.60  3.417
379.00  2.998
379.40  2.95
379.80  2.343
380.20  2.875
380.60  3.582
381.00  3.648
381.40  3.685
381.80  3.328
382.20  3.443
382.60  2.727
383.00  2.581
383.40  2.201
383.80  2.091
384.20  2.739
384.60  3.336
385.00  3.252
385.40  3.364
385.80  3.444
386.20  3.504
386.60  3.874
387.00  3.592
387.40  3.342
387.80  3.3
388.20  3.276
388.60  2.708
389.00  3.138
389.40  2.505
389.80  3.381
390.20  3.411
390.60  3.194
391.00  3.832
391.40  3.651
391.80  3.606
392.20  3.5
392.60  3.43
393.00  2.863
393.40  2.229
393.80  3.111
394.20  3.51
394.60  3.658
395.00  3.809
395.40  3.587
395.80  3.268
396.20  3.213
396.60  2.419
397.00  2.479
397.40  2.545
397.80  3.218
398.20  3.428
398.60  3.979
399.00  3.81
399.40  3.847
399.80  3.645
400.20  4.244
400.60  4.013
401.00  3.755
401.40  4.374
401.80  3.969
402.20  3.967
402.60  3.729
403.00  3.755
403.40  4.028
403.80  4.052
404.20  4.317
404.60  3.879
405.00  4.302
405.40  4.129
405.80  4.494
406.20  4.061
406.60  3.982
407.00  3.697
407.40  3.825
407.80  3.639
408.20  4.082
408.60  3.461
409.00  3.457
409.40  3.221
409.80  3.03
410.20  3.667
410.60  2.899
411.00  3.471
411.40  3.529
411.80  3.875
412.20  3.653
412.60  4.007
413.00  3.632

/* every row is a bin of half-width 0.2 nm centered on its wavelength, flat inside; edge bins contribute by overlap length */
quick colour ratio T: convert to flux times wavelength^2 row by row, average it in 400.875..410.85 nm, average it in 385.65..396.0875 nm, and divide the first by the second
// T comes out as 1.2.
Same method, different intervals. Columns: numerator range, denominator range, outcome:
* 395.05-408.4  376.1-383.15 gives 1.37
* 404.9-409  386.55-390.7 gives 1.34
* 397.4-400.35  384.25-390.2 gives 1.18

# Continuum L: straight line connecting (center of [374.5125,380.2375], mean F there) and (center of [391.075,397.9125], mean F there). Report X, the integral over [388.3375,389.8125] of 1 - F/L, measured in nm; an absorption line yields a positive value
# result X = 0.09 nm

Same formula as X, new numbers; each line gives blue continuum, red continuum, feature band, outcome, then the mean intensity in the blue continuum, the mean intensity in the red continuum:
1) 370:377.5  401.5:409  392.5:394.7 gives 0.32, 3.05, 3.96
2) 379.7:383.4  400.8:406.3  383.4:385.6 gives 0.24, 3.11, 4.06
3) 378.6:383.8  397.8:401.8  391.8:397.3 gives 0.69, 3.01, 3.87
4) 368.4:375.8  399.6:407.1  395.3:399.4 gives 0.66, 2.99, 4.02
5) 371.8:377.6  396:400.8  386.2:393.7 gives 0.18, 3.26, 3.4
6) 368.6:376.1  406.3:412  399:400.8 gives -0.26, 3.01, 3.57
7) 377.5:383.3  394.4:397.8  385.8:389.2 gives -0.24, 3.12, 3.13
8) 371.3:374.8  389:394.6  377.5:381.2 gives 0.35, 3.56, 3.26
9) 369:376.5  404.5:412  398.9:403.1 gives -0.41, 3.04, 3.72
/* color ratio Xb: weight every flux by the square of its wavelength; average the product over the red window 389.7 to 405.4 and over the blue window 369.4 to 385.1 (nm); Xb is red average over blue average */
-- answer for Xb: 1.32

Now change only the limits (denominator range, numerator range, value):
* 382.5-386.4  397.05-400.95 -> 1.32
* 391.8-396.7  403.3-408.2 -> 1.32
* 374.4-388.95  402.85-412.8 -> 1.41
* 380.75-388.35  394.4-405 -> 1.24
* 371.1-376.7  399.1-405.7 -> 1.43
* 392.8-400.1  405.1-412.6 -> 1.20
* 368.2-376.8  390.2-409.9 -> 1.40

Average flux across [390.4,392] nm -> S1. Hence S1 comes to 3.57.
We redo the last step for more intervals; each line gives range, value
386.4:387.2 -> 3.73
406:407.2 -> 3.91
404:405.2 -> 4.17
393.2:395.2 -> 3.26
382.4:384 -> 2.4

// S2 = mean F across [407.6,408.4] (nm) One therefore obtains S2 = 3.86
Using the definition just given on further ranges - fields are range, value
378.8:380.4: 2.79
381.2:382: 3.51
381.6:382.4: 3.39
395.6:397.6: 2.78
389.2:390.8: 3.12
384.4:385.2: 3.29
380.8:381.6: 3.67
